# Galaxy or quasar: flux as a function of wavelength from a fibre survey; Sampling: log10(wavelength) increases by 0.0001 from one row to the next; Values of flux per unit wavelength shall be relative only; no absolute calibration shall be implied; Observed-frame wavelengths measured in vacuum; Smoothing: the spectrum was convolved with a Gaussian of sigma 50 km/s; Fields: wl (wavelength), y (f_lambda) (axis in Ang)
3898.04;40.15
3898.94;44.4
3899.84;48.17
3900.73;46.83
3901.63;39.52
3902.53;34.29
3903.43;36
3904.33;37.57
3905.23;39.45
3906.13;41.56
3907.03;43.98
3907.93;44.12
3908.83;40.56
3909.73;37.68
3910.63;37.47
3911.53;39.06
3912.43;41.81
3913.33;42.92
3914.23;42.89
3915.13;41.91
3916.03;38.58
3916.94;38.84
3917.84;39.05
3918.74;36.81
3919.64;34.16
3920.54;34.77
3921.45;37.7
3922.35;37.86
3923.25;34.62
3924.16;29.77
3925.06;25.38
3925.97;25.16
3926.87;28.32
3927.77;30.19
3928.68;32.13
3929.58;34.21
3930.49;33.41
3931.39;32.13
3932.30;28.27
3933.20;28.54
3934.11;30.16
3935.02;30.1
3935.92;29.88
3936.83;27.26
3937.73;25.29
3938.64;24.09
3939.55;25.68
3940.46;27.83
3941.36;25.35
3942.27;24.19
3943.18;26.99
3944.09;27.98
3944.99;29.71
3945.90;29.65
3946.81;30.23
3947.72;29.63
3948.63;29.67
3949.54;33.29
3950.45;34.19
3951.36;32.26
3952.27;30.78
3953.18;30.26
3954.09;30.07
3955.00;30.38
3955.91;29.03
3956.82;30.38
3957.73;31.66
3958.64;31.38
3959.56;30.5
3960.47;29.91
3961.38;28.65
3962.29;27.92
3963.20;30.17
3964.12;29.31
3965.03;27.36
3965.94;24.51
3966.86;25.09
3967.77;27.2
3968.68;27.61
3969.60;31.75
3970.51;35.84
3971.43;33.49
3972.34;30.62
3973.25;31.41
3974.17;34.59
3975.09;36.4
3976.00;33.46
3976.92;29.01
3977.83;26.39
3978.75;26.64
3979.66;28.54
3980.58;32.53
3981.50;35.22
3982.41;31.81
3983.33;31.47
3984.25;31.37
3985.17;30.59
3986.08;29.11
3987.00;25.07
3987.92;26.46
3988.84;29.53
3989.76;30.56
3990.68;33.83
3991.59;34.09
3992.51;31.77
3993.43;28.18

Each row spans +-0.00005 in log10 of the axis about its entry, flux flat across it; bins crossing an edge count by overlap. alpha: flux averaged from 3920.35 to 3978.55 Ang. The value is 30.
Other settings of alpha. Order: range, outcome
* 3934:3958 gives 29.1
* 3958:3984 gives 30.3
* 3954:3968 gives 29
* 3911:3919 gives 40.3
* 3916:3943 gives 30.8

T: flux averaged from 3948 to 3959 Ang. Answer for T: 31.1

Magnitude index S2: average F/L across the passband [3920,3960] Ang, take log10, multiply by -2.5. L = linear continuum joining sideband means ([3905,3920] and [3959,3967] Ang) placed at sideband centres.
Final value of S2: 0.12 mag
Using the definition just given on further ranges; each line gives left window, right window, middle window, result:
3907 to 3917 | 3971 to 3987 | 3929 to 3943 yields 0.30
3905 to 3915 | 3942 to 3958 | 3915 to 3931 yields 0.11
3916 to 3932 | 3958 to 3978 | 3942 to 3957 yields 0.05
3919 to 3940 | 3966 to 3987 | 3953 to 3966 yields 0.04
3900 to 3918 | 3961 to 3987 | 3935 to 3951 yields 0.23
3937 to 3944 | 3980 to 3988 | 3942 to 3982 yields -0.08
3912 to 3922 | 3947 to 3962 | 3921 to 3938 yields 0.18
